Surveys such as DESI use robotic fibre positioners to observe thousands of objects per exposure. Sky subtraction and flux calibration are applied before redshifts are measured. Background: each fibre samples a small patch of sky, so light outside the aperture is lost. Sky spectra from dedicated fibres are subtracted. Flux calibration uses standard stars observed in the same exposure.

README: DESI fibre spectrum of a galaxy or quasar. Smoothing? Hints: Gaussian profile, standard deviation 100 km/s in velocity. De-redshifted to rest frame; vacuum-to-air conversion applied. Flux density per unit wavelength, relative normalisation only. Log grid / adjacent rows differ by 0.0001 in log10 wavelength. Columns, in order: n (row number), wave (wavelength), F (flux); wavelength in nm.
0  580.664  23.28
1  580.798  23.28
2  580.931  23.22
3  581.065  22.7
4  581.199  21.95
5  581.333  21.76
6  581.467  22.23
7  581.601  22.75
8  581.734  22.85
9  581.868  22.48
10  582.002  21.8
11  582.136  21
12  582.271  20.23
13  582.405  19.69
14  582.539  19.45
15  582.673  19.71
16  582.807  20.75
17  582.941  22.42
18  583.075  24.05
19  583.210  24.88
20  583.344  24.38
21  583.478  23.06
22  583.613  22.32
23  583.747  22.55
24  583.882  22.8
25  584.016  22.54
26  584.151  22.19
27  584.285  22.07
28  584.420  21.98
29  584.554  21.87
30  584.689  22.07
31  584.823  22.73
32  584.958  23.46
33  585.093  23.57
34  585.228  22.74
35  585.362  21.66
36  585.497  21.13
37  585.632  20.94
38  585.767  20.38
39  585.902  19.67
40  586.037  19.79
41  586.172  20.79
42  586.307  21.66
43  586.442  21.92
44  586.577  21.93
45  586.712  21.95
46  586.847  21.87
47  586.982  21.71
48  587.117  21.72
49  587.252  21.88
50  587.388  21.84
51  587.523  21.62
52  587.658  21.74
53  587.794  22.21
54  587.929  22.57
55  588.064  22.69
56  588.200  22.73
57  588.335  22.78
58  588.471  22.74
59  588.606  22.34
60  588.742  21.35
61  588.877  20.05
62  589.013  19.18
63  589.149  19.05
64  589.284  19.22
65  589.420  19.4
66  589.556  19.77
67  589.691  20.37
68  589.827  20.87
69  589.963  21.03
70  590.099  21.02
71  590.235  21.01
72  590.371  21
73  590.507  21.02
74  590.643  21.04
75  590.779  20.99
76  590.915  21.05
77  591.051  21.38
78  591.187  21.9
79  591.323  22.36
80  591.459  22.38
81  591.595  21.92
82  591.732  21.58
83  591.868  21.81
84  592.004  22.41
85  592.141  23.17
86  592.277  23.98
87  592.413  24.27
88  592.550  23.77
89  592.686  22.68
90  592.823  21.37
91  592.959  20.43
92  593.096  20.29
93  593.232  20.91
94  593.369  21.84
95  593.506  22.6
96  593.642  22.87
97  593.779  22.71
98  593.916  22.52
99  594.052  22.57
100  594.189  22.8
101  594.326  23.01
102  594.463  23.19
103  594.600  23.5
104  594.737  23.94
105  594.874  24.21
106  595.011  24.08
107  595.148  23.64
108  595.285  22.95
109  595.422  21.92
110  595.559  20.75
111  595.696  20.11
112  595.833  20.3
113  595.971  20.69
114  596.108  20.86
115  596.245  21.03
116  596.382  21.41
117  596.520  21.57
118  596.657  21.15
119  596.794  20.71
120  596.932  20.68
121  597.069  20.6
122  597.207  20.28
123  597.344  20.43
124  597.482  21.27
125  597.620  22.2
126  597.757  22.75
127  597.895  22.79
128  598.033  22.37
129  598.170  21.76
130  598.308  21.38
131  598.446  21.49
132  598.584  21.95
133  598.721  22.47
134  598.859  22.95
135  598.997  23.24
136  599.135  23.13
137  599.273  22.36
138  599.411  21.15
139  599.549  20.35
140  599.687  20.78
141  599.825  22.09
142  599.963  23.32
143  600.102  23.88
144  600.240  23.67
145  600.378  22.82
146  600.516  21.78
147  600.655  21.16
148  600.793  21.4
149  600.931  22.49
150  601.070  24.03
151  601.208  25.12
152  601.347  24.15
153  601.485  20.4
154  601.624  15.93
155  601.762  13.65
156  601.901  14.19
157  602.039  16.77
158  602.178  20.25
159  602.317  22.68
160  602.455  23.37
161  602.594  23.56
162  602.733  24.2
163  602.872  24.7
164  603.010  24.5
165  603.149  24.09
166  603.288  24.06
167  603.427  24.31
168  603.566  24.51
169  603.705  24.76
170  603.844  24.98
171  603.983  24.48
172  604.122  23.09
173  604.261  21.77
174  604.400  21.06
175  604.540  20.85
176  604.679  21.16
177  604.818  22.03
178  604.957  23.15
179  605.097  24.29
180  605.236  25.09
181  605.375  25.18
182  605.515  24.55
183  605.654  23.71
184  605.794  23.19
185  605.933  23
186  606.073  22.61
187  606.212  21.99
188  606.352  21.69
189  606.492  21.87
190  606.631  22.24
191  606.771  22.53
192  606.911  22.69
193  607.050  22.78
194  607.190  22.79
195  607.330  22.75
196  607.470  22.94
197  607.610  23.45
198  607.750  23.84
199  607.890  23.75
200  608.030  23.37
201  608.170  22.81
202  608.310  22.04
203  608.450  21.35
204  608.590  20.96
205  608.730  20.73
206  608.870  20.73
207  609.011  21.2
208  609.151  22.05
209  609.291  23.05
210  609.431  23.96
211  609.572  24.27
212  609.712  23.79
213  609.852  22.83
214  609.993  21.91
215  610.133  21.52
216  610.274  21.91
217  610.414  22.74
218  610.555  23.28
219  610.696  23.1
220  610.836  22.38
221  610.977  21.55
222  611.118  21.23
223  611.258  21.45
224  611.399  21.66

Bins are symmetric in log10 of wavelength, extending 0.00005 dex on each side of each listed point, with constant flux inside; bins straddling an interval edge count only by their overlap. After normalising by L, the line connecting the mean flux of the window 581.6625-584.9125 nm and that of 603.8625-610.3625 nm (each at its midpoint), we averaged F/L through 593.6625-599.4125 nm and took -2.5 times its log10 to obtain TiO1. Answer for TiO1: 0.02 mag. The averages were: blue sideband 22.1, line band 22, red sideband 22.7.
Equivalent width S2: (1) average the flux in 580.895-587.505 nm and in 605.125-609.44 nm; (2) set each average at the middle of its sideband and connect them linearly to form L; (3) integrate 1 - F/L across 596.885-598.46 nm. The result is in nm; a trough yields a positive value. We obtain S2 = 0.06 nm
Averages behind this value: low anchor 21.9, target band 21.5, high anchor 22.7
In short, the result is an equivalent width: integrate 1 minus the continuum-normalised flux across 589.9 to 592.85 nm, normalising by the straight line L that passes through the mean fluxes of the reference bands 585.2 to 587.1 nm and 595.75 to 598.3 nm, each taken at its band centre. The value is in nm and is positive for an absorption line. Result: -0.10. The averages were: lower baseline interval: 21.3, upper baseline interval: 21.3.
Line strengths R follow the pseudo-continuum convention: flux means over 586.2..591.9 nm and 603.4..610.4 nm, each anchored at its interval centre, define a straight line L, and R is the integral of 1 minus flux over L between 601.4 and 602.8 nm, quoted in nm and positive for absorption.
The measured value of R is 0.181 nm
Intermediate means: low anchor 21.4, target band 19.6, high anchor 22.8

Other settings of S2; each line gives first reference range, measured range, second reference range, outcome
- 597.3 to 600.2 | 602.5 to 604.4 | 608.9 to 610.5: -0.14 nm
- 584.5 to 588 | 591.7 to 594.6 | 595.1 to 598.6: -0.13 nm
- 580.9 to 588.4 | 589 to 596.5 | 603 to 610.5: 0.18 nm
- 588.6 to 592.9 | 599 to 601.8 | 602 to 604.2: 0.15 nm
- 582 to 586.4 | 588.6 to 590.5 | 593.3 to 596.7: 0.14 nm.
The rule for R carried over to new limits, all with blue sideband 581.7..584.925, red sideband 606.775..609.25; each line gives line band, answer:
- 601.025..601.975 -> 0.12 nm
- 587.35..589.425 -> 0.07 nm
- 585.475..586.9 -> 0.07 nm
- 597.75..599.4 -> 0.00 nm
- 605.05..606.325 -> -0.07 nm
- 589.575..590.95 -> 0.08 nm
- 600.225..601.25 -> -0.02 nm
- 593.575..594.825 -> -0.05 nm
